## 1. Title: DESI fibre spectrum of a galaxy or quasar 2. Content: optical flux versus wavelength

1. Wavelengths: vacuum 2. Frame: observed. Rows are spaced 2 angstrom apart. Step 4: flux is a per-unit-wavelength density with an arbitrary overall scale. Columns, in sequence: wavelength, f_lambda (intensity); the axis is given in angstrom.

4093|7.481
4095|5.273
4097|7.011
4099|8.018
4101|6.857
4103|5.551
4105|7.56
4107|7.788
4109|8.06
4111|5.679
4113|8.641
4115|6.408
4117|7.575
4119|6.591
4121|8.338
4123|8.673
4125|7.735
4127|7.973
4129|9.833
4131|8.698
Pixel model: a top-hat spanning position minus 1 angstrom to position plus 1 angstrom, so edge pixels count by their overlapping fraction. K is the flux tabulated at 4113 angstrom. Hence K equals 8.641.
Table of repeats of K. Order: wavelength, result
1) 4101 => 6.857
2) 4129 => 9.833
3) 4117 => 7.575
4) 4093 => 7.481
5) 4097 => 7.011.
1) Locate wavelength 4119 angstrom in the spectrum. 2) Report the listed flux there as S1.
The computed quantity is 6.591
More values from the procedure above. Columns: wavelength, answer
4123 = 8.673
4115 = 6.408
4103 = 5.551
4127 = 7.973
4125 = 7.735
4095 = 5.273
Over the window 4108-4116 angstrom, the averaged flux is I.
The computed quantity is 7.2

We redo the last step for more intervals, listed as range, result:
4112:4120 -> 7.3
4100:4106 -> 6.66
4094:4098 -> 6.14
